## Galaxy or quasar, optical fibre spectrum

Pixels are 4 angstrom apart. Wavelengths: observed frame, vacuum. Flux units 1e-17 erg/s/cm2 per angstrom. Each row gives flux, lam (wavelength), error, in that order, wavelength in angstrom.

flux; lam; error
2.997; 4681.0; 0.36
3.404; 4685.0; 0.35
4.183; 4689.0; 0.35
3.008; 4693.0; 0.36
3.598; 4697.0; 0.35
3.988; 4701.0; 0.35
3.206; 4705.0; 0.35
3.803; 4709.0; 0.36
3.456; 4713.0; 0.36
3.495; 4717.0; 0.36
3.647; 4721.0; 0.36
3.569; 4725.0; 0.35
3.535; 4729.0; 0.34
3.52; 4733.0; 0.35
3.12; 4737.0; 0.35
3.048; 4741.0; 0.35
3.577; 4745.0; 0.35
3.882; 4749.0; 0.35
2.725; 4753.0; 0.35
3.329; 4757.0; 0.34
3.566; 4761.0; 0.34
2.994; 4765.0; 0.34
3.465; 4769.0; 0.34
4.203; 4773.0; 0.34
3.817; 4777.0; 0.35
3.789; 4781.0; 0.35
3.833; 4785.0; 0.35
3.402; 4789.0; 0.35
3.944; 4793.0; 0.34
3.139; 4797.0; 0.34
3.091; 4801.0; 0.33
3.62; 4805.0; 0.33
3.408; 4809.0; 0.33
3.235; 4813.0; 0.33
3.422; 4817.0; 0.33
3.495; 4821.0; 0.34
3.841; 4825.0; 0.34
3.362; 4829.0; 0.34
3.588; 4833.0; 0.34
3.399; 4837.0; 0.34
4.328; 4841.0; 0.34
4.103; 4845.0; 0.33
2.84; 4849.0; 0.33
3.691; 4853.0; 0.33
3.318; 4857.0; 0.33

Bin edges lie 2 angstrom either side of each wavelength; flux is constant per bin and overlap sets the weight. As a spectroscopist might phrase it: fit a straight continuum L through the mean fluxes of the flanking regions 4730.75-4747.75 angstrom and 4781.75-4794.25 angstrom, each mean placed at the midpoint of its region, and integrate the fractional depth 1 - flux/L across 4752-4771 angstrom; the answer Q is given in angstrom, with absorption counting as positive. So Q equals 1.5 angstrom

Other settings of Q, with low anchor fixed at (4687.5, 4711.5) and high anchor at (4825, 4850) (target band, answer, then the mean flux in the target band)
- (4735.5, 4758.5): 2.2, 3.28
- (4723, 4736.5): 0.5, 3.49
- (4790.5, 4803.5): 0.9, 3.4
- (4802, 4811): 0.4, 3.47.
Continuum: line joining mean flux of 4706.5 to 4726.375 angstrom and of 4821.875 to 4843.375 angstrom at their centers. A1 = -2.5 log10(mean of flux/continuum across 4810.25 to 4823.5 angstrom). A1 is 0.086 mag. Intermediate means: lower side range 3.59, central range 3.4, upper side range 3.7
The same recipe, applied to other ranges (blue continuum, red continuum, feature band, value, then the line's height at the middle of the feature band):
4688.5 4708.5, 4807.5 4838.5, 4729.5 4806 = 0.012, 3.51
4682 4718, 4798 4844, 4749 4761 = 0.091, 3.55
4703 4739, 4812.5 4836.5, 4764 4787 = -0.067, 3.49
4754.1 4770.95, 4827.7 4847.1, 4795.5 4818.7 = 0.081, 3.58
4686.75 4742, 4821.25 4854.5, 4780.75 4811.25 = 0.026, 3.6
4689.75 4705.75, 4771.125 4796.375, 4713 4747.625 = 0.055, 3.63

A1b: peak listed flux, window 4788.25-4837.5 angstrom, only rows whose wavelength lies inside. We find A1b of 3.944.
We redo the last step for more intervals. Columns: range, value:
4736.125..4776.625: 4.203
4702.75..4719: 3.803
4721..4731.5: 3.647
